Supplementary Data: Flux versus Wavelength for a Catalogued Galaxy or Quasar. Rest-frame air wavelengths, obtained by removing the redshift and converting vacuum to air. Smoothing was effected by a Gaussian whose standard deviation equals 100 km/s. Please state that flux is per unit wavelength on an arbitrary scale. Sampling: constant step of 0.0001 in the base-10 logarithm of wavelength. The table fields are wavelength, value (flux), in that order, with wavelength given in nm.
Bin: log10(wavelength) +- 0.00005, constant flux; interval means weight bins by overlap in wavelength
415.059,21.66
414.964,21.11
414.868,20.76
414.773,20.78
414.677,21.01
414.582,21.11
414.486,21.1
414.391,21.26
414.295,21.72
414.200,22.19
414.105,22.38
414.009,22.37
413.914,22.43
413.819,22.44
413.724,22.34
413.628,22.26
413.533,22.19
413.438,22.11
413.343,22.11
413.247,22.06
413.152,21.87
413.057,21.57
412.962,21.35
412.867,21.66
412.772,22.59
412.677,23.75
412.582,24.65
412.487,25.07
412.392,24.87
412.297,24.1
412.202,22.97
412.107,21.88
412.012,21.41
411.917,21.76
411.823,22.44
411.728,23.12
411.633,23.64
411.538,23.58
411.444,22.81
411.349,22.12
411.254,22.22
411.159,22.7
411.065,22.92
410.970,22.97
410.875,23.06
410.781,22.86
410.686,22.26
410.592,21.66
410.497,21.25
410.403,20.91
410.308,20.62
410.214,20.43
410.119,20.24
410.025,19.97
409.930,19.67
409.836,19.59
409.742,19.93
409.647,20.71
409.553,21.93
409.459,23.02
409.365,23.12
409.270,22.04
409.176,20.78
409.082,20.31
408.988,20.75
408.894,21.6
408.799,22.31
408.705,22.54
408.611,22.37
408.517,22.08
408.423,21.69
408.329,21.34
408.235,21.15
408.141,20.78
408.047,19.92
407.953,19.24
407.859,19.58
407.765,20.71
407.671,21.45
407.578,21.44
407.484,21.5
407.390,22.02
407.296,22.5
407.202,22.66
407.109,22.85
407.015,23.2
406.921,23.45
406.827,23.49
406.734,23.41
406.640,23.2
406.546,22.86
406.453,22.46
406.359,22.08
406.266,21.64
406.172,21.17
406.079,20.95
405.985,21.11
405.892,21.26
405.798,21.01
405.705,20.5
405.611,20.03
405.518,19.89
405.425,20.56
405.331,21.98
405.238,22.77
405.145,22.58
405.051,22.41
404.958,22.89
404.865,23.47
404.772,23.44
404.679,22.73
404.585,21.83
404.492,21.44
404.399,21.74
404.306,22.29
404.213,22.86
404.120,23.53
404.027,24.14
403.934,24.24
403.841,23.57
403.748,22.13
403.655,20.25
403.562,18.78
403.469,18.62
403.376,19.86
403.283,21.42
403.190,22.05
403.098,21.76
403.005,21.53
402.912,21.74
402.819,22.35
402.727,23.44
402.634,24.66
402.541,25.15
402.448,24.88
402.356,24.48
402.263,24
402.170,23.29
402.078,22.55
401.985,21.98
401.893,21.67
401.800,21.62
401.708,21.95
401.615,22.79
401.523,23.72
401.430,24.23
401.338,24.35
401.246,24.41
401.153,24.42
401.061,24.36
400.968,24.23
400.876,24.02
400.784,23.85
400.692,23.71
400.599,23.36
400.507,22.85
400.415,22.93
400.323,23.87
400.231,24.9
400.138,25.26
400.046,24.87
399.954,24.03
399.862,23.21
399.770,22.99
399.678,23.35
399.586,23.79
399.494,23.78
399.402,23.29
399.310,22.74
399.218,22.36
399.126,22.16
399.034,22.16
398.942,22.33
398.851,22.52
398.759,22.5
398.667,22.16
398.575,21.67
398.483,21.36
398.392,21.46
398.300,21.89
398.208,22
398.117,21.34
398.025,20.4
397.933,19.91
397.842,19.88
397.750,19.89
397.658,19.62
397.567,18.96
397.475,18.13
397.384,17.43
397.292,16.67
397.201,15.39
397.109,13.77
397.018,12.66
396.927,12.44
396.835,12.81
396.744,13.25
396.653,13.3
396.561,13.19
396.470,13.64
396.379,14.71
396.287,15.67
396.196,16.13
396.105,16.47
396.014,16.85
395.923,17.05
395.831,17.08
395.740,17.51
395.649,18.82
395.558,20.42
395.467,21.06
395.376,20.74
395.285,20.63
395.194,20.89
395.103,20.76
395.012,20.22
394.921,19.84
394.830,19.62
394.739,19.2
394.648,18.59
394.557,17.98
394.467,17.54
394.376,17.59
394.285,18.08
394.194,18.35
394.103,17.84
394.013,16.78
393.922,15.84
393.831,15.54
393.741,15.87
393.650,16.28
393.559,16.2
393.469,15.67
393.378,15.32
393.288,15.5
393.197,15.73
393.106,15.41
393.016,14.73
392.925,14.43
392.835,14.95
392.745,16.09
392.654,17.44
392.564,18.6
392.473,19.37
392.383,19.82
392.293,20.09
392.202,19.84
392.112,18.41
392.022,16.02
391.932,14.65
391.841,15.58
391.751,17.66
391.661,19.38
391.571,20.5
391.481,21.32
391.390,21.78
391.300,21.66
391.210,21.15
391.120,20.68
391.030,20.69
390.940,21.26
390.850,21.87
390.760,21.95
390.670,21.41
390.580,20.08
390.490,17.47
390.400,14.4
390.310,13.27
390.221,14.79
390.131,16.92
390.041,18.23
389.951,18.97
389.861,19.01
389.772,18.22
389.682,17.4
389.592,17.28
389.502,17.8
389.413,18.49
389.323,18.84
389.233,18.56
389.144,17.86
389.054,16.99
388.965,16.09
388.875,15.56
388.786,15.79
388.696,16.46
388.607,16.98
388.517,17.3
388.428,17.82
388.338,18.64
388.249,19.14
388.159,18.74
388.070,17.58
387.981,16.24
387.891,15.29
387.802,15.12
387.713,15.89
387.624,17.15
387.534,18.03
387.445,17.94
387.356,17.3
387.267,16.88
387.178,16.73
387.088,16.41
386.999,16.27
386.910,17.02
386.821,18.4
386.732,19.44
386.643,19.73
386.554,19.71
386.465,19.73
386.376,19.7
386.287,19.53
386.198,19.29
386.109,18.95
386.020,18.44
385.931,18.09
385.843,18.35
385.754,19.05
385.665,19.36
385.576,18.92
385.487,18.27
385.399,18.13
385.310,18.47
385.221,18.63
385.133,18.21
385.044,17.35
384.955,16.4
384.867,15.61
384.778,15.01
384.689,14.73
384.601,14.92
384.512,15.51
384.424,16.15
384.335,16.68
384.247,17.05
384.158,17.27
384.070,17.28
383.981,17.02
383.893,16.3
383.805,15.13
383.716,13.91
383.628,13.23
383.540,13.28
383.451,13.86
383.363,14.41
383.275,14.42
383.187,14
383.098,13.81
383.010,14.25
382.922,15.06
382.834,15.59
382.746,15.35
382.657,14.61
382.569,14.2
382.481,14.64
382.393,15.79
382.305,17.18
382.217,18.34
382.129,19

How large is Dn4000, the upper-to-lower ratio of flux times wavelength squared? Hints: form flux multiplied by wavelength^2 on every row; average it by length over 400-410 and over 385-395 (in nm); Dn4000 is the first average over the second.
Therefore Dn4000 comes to 1.3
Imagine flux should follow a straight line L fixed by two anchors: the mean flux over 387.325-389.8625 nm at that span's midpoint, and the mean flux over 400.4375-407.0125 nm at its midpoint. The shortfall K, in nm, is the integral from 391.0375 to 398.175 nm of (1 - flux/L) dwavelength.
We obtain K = 0.65 nm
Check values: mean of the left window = 17.3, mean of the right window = 22.5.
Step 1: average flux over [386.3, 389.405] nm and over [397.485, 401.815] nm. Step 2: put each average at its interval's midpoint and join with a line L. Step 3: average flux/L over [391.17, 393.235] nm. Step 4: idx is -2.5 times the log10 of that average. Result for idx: 0.08 mag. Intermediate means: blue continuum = 17.5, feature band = 18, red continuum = 22.7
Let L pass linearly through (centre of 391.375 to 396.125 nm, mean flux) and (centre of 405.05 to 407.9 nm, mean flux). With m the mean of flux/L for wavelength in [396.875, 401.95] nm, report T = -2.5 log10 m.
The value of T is -0.11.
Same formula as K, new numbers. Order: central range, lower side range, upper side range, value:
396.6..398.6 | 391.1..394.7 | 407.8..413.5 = 0.09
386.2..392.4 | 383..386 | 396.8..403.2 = -0.04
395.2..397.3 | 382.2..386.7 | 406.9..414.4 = 0.31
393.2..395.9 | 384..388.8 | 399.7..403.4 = 0.34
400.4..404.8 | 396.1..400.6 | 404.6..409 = -0.41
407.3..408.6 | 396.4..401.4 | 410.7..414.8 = 0.05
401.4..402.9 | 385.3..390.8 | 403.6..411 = -0.18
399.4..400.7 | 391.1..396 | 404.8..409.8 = -0.26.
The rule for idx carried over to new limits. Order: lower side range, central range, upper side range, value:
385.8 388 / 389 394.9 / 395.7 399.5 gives 0.01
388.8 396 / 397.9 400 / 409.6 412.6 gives -0.15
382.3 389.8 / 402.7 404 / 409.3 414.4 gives -0.06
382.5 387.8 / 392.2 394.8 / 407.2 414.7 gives 0.09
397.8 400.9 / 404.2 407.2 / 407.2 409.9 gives -0.02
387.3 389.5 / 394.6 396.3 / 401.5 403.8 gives 0.05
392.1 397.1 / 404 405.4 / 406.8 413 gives -0.12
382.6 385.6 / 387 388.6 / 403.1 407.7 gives -0.02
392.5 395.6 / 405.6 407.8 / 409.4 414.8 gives -0.06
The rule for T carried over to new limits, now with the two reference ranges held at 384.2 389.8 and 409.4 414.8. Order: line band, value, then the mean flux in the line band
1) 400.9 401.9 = -0.17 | 23.5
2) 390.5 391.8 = -0.13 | 20.7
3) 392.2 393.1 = 0.07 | 17.3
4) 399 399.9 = -0.16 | 23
